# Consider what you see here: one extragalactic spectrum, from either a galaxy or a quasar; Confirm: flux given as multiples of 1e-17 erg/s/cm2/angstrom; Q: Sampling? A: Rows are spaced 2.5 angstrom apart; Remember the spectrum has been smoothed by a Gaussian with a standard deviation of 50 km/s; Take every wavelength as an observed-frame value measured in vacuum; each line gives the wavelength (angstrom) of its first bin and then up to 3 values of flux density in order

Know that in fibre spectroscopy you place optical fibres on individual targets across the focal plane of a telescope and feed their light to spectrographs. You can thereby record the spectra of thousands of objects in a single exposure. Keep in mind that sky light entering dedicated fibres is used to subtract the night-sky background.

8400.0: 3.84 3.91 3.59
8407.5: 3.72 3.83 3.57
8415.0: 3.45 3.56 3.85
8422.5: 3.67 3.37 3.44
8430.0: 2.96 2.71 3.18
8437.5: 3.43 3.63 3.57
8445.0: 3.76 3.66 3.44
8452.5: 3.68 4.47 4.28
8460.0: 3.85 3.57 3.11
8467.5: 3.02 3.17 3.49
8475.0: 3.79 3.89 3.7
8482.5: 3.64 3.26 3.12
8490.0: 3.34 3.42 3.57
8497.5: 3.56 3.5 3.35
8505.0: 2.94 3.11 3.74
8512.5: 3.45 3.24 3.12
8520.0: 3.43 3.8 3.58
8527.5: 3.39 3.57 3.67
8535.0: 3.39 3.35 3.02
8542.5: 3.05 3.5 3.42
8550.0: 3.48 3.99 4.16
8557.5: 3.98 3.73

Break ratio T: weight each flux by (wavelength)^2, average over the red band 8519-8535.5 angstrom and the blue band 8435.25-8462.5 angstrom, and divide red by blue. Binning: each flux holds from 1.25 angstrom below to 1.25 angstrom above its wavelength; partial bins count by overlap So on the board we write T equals 0.97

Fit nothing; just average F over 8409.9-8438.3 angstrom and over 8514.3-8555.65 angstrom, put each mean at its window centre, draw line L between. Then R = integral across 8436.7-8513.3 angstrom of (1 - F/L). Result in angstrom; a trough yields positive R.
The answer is -2.2 angstrom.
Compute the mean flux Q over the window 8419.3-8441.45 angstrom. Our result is 3.35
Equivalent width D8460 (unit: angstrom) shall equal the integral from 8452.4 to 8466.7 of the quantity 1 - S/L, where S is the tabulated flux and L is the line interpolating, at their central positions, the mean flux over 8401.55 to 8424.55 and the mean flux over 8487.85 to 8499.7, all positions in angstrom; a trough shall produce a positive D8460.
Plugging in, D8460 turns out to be -1.09 angstrom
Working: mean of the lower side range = 3.67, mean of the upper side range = 3.45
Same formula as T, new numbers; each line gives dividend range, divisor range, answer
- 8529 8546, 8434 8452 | 0.97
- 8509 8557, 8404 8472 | 1.01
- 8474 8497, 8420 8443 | 1.07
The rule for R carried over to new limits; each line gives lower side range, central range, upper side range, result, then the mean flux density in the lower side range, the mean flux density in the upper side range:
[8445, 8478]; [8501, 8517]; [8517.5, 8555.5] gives 1.13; 3.65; 3.49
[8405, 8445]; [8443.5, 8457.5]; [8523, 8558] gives -1.41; 3.48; 3.54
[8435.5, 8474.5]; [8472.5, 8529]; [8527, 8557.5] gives 1.71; 3.6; 3.52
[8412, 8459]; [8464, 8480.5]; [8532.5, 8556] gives 0.42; 3.56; 3.49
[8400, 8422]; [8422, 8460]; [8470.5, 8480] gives 1.32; 3.69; 3.68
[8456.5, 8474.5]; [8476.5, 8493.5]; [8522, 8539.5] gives 0.12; 3.5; 3.5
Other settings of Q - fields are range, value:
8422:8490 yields 3.51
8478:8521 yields 3.39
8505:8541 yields 3.4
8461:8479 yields 3.44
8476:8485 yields 3.68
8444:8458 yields 3.86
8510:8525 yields 3.45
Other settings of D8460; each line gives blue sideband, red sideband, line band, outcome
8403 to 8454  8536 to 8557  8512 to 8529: 0.4 angstrom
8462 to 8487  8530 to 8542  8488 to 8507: 0.3 angstrom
